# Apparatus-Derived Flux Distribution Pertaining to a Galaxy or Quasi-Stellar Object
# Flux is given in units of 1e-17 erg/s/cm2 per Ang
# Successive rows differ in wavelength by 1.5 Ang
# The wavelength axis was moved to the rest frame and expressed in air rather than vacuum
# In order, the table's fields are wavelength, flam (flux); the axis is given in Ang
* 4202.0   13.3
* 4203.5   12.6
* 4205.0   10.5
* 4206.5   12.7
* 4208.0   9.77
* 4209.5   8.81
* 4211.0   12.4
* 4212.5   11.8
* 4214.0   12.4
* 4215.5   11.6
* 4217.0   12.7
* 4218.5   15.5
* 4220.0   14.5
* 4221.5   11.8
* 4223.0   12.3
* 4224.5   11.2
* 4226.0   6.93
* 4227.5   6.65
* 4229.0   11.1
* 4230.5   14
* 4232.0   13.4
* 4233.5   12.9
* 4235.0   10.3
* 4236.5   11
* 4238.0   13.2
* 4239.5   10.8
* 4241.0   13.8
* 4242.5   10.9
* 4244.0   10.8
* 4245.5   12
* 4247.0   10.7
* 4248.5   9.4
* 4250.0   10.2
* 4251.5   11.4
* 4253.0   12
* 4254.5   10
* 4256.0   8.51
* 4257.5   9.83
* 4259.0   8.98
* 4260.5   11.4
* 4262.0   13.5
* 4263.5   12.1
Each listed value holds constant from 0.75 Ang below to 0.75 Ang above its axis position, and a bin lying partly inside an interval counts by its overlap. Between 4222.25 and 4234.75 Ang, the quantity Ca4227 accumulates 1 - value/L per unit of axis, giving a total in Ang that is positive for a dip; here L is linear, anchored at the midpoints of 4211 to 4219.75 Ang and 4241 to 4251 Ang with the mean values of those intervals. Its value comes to 1.0 Ang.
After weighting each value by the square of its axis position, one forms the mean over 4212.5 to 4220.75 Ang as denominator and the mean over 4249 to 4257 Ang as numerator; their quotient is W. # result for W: 0.8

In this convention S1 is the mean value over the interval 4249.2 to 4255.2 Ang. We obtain 10.9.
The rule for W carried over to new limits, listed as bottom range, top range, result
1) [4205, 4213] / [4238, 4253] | 1.04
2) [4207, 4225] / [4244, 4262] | 0.89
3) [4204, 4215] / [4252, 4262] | 0.95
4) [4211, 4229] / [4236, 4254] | 0.99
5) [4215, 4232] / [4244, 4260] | 0.89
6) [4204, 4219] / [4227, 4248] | 1.00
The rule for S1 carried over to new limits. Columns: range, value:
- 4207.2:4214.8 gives 11.1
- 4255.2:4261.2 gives 9.67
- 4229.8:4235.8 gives 12.6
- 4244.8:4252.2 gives 10.7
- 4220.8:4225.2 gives 11.8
